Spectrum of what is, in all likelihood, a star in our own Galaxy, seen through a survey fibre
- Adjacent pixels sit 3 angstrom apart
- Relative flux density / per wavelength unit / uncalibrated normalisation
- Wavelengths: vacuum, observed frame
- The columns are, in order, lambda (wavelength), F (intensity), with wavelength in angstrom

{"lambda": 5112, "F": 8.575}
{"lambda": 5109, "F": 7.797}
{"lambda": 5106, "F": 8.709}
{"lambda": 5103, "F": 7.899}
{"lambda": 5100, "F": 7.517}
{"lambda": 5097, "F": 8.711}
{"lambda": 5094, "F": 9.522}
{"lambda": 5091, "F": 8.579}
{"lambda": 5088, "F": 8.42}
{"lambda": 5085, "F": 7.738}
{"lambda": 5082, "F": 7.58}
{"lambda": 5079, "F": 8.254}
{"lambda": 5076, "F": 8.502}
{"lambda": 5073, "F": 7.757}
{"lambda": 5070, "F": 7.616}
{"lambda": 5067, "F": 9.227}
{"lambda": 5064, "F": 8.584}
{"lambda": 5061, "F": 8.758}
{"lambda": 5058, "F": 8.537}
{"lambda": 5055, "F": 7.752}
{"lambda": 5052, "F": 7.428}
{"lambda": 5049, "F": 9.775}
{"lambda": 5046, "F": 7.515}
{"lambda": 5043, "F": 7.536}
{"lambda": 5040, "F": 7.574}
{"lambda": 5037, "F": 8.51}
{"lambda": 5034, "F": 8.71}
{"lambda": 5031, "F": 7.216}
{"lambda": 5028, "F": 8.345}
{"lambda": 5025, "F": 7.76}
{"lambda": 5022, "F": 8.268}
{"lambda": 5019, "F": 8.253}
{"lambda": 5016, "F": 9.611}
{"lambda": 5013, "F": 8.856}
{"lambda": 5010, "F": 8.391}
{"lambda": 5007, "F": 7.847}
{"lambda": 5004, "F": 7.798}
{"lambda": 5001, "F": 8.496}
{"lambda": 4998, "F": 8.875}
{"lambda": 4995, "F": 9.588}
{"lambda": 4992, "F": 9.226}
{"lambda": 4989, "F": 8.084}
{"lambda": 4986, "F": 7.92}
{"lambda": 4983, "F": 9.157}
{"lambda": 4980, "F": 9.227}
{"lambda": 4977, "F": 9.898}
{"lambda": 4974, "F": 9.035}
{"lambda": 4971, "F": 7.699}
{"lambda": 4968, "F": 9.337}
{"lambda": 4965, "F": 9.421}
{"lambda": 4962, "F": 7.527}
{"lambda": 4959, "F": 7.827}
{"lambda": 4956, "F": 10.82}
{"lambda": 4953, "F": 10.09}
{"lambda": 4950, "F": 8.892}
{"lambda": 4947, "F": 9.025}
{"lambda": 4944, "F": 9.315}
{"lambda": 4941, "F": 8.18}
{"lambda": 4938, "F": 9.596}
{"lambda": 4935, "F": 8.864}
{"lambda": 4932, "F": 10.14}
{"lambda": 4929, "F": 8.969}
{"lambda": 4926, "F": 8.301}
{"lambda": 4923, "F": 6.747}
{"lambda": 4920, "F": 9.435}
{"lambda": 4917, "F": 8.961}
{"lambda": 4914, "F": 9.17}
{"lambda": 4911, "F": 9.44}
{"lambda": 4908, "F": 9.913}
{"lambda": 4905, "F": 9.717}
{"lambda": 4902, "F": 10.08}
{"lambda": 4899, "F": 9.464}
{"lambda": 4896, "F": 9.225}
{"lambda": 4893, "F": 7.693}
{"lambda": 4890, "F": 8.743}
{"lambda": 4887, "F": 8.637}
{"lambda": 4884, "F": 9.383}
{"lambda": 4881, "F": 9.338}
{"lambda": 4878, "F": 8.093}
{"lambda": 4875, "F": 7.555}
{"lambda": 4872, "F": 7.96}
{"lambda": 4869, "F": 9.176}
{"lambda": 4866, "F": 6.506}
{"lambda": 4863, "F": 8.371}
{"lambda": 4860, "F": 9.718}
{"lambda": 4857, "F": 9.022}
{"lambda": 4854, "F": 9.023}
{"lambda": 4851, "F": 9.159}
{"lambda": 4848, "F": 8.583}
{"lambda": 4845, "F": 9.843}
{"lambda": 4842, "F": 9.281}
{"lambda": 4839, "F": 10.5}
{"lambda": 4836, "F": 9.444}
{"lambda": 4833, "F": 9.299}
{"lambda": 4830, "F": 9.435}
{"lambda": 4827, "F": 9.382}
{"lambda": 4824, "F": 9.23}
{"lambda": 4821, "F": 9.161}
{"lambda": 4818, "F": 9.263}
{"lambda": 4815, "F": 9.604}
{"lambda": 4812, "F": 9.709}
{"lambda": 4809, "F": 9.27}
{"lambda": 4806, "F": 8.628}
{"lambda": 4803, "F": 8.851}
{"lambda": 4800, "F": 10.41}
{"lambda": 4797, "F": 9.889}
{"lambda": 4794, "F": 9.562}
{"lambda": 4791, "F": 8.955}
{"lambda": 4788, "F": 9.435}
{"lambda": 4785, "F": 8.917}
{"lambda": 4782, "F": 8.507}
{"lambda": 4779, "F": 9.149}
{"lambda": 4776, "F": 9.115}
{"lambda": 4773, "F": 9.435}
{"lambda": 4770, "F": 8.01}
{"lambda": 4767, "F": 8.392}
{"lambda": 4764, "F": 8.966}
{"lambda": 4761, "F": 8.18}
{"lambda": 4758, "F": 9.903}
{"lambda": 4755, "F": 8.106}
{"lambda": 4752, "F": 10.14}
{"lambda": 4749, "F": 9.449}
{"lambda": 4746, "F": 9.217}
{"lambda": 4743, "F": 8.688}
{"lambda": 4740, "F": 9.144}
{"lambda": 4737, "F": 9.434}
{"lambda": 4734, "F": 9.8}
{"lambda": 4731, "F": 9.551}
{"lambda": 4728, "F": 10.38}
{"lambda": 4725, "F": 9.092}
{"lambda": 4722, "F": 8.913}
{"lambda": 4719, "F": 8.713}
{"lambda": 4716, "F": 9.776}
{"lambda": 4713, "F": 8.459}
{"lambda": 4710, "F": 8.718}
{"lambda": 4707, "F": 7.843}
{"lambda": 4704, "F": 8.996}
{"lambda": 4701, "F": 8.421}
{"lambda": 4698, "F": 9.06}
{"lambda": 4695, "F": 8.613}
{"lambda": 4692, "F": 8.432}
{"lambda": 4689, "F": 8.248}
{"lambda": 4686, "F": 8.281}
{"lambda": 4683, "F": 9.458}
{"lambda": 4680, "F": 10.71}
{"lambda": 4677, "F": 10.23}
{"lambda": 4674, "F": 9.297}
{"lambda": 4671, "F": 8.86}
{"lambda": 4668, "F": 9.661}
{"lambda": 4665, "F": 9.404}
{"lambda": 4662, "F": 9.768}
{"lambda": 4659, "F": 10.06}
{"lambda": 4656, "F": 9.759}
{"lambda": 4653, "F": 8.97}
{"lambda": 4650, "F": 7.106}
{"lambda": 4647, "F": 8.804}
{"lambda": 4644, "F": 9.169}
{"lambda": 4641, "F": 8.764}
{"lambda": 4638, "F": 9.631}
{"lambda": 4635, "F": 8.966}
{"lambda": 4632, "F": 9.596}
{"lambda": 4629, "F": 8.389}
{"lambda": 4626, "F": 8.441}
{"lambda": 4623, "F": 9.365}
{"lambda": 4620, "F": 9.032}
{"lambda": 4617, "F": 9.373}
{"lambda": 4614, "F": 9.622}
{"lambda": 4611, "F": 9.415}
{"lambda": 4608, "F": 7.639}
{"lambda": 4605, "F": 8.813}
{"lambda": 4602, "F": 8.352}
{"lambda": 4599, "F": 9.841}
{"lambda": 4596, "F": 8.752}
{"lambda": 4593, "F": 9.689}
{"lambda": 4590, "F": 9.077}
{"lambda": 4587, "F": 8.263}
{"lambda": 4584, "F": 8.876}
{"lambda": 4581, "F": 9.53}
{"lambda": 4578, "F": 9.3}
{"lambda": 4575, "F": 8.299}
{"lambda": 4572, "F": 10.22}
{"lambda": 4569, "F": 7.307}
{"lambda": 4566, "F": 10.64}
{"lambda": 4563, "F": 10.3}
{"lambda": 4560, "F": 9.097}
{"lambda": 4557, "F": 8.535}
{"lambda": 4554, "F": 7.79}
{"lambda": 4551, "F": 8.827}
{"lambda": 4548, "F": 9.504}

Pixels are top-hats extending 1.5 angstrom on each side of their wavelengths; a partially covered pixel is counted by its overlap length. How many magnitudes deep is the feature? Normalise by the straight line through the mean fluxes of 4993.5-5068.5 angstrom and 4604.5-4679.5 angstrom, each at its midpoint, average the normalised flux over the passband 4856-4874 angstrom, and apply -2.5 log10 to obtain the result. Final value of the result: 0.04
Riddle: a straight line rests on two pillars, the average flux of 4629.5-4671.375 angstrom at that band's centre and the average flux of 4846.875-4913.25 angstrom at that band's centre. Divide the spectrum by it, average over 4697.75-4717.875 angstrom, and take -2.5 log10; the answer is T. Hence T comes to 0.04 mag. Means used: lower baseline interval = 9.17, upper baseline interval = 8.86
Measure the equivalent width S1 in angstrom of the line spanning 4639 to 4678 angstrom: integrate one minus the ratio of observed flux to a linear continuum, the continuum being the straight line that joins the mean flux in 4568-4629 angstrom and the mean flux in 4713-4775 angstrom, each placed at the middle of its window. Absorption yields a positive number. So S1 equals -0.8 angstrom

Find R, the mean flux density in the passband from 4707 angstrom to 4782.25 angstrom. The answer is 9.07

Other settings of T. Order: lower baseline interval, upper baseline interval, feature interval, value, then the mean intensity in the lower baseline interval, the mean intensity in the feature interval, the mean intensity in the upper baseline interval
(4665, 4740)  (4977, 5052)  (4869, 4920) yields -0.03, 9.13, 8.98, 8.45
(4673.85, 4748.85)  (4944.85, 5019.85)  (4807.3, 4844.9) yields -0.06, 9.1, 9.47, 8.85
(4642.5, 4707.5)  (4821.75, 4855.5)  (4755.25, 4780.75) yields 0.05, 9.07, 8.85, 9.38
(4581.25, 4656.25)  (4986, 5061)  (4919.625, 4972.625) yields -0.06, 8.94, 8.89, 8.33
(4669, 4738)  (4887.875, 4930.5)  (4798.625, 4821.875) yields -0.04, 9.1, 9.36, 8.98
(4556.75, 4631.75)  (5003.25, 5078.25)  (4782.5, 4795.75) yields -0.06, 9.06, 9.18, 8.25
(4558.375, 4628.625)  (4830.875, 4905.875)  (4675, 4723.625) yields 0.01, 9.09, 8.93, 8.95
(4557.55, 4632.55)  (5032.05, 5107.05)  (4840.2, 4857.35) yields -0.07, 9.08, 9.18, 8.26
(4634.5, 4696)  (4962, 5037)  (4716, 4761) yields -0.03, 9.16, 9.3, 8.6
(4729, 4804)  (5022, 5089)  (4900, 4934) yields -0.06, 9.18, 9.17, 8.14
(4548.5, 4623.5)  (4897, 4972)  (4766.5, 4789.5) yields 0.02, 9.04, 8.89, 9.09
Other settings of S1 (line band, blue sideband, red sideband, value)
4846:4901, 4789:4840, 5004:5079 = 2.8 angstrom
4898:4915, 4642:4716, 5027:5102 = -2.2 angstrom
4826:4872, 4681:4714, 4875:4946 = -1.0 angstrom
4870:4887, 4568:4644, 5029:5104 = 0.1 angstrom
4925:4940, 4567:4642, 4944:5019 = -0.5 angstrom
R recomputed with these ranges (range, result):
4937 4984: 9.06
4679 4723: 8.82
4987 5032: 8.45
